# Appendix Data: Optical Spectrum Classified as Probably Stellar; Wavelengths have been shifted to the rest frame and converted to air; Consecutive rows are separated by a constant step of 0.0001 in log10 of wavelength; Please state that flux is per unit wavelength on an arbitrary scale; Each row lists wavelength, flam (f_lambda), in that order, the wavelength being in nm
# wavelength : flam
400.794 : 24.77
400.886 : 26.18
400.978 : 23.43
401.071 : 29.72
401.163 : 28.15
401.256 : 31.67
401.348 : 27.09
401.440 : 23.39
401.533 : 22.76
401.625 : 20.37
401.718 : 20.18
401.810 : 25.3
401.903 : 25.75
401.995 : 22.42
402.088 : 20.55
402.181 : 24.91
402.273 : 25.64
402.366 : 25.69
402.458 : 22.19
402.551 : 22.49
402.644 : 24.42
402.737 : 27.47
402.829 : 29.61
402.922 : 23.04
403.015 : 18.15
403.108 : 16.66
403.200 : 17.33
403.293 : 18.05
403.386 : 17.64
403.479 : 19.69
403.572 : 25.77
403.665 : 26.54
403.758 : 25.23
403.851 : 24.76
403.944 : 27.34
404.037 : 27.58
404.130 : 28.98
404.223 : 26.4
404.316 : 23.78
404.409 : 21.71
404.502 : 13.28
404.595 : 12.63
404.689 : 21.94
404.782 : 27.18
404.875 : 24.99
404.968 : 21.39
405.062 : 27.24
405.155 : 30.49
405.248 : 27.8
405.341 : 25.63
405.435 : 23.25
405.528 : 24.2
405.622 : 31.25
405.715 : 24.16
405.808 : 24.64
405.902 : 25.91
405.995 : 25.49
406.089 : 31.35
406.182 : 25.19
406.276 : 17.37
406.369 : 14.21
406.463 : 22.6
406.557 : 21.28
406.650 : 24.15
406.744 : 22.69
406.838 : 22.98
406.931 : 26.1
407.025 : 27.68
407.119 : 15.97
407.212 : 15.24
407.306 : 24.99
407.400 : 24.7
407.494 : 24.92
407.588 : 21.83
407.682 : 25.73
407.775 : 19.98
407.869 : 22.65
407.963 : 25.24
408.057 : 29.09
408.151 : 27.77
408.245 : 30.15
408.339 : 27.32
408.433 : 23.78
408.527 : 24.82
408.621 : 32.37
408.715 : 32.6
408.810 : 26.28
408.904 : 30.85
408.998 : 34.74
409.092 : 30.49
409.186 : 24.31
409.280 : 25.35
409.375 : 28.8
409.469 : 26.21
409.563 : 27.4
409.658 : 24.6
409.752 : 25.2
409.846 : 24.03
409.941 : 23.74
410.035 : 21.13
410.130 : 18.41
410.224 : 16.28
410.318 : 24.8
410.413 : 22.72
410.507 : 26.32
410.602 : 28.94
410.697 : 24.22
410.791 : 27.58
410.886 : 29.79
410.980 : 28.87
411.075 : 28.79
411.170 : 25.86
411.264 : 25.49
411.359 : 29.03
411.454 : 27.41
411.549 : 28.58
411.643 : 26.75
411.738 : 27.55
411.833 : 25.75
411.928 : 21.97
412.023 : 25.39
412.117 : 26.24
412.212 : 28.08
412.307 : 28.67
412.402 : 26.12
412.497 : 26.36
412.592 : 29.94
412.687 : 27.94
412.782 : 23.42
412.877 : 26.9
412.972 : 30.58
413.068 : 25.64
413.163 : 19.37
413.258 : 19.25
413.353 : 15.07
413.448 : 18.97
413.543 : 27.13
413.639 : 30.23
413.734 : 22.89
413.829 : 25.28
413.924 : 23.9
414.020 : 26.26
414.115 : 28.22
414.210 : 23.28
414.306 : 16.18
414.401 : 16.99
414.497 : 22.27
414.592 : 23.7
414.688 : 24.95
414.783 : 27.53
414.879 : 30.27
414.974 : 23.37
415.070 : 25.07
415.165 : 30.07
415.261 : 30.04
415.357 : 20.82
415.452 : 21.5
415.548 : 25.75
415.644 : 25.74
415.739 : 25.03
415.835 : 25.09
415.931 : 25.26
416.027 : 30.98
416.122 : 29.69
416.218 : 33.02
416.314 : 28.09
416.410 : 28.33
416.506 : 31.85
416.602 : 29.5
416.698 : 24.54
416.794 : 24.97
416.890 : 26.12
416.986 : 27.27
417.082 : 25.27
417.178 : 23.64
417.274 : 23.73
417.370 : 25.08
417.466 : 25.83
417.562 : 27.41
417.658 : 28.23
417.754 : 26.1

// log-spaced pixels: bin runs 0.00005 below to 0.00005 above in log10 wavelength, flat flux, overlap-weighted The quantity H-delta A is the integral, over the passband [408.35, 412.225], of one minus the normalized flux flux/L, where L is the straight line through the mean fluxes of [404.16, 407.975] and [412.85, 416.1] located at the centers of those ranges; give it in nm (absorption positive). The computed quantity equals -0.385 nm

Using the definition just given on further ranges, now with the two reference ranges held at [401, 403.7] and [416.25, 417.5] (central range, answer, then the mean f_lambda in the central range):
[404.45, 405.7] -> 0.01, 23.9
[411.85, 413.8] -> 0.05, 25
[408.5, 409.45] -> -0.16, 29.1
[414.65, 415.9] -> 0.02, 25.8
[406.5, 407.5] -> 0.07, 22.7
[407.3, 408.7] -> -0.07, 25.9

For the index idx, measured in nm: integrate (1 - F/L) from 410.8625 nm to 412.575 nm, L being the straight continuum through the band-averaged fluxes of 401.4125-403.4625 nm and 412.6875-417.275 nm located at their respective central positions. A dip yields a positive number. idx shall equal -0.17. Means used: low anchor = 22.4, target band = 27.1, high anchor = 25.3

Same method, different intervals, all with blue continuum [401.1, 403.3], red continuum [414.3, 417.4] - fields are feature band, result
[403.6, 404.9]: 0.01 nm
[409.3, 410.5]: 0.06 nm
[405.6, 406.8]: 0.03 nm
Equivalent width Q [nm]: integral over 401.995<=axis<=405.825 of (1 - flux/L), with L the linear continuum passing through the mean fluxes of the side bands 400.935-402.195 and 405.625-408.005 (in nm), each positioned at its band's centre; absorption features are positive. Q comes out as 0.05 nm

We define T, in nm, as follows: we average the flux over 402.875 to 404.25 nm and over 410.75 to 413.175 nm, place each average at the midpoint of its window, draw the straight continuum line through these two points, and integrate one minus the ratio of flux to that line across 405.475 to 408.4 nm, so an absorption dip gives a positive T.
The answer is 0.05 nm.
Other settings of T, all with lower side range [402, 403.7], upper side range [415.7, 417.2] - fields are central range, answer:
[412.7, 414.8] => 0.23 nm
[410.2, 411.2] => -0.03 nm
